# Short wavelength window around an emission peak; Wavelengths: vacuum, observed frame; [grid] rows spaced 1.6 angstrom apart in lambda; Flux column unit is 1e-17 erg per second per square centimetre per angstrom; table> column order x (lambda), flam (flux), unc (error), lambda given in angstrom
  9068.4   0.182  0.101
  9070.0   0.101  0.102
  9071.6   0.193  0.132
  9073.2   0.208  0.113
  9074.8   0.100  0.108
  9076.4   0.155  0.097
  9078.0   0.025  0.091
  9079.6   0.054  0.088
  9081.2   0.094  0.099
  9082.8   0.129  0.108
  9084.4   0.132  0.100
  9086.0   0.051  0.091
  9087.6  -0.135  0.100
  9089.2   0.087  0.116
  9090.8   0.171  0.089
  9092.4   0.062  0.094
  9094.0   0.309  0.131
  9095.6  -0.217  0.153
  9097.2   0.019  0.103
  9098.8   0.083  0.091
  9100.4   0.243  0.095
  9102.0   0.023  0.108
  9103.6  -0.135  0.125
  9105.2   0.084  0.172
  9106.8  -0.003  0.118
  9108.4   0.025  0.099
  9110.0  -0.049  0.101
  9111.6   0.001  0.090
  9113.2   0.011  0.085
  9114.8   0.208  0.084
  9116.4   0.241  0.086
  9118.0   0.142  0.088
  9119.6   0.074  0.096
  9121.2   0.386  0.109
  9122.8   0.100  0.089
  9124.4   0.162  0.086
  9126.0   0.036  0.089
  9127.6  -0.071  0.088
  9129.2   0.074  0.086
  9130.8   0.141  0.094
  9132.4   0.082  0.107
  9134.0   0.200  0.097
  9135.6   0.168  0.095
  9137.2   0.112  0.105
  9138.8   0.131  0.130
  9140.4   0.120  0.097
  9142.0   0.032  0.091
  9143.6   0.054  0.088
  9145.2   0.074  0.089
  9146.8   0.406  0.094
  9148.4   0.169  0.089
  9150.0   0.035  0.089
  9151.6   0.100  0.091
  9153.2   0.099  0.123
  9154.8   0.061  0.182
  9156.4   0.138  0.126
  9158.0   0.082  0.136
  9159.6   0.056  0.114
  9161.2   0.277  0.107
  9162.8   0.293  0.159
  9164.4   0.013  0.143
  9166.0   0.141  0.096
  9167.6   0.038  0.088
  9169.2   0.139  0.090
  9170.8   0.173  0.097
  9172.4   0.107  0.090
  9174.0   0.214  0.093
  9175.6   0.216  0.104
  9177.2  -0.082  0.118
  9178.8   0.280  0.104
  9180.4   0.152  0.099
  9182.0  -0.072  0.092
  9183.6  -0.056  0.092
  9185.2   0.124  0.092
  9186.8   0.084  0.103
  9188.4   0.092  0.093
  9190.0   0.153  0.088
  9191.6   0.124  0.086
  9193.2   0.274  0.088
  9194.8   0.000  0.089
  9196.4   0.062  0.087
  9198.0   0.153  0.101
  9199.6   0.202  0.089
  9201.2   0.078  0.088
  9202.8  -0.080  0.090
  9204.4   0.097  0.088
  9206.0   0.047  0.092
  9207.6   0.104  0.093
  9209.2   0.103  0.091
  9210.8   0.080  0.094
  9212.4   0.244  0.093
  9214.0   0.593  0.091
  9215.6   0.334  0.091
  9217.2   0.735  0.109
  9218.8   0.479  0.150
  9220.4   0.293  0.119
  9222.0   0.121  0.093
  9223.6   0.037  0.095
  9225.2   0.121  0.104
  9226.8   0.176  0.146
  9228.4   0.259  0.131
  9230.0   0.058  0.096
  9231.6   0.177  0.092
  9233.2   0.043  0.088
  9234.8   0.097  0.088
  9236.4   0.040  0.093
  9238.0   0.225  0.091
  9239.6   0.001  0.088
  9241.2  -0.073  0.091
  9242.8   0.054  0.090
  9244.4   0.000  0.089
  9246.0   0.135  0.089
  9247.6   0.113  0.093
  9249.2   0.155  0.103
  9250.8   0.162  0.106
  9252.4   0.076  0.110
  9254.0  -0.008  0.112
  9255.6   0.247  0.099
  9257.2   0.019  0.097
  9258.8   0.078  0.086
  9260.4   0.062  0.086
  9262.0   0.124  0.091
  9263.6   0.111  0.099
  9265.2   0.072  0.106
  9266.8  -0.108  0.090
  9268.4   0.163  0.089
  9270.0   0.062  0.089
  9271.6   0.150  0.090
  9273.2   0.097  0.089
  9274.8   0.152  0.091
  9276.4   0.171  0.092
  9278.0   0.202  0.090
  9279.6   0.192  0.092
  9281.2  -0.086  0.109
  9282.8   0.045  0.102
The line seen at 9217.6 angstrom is H-beta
